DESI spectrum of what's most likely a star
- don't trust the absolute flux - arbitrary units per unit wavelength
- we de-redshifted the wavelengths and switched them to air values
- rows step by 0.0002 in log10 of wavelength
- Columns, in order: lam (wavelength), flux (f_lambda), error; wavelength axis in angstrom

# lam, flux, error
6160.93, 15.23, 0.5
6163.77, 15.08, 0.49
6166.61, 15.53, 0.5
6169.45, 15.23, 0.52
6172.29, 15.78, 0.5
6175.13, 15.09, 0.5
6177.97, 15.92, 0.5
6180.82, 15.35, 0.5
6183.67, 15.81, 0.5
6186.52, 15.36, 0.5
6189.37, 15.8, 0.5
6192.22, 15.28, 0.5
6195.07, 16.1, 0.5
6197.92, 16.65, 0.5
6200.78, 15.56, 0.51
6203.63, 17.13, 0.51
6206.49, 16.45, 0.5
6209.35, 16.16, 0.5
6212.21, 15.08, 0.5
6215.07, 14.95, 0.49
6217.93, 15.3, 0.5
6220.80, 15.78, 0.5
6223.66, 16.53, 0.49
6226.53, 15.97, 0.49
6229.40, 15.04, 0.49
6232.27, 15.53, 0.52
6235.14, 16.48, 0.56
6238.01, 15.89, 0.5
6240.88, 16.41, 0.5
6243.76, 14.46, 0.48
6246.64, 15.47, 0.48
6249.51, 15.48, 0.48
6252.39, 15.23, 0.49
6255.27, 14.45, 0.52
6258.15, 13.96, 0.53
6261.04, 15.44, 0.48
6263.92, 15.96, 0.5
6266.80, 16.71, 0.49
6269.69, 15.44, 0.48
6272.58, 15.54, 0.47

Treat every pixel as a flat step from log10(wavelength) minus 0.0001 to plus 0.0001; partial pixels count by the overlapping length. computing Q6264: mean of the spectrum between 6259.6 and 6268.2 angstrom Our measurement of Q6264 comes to 16.1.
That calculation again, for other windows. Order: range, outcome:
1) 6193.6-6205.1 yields 16.4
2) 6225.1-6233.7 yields 15.5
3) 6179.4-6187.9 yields 15.5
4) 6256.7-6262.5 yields 14.7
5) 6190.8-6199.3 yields 16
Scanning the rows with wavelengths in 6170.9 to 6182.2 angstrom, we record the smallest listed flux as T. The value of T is 15.09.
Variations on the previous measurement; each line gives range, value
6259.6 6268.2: 15.44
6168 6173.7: 15.23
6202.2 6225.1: 14.95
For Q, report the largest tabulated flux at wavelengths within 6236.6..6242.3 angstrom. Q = 16.41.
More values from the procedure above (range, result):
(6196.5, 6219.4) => 17.13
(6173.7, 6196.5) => 16.1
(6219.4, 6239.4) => 16.53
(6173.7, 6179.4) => 15.92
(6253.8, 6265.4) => 15.96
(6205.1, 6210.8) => 16.45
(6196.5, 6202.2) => 16.65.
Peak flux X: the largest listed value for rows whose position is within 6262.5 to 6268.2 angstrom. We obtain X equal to 16.71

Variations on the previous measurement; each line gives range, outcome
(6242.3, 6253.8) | 15.48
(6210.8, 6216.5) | 15.08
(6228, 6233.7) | 15.53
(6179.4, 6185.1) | 15.81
